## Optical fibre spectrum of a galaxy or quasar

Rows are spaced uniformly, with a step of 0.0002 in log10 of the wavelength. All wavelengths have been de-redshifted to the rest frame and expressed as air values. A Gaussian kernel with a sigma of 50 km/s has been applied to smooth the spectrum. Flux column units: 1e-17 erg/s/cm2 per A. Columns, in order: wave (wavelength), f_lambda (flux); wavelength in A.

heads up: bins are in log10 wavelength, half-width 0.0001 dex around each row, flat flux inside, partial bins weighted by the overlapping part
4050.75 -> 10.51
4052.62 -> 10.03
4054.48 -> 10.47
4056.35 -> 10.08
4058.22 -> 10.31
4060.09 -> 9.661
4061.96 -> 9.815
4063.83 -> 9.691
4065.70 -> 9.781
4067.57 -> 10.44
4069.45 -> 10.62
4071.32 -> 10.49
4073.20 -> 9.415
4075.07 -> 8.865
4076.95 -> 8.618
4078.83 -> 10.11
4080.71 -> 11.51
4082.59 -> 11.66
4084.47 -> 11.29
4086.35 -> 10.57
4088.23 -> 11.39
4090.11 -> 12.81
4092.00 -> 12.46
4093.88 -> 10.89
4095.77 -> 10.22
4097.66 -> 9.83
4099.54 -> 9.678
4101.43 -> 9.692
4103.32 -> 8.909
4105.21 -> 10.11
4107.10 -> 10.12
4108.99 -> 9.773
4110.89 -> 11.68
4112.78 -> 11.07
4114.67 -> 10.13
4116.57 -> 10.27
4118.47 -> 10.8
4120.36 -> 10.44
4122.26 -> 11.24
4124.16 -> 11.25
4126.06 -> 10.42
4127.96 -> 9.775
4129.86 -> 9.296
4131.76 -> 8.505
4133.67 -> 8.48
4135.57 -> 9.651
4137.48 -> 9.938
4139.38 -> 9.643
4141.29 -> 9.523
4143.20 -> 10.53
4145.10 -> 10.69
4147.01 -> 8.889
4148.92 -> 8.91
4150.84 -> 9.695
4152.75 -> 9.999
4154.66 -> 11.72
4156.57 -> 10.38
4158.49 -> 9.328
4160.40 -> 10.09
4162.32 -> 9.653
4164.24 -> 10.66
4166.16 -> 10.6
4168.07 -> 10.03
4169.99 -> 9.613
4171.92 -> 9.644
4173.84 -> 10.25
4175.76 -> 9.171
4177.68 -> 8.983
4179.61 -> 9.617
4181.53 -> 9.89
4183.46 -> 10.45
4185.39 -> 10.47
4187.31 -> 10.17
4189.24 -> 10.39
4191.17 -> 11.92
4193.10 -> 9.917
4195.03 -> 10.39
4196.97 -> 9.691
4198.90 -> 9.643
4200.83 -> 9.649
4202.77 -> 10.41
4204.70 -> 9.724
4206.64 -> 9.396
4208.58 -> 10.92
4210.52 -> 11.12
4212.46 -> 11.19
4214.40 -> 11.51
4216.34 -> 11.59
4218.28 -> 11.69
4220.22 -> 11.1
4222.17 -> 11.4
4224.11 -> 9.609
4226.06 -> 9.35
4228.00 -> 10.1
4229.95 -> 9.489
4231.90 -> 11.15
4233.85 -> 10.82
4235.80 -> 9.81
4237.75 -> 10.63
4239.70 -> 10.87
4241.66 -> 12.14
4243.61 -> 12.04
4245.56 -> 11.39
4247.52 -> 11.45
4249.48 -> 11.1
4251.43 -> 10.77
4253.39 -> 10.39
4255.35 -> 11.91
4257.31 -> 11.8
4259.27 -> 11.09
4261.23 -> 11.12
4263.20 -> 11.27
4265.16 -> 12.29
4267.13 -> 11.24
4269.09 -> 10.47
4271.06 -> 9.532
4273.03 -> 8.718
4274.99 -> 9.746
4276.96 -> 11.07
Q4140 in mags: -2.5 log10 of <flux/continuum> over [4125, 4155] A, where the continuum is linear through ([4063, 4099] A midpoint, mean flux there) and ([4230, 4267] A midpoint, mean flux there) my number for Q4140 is 0.11 mag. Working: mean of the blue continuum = 10.6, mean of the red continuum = 11.2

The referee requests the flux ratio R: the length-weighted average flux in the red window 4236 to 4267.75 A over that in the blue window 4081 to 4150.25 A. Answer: 1.10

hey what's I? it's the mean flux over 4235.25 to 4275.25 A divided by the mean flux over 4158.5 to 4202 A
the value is 1.09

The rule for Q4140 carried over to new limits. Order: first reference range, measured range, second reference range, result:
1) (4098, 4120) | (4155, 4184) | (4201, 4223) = 0.07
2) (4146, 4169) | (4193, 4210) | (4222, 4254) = 0.04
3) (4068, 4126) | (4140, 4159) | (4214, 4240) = 0.06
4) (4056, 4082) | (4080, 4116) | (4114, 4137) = -0.08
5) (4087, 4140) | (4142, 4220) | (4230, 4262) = 0.05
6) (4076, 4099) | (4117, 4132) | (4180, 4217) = 0.05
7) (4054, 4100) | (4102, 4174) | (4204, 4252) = 0.06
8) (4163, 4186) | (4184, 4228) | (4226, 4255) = -0.01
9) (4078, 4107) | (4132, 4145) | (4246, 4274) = 0.12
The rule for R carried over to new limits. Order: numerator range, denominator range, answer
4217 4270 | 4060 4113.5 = 1.06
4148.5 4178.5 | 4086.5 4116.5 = 0.94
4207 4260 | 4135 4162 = 1.10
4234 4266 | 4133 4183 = 1.14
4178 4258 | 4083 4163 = 1.04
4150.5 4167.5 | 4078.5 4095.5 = 0.90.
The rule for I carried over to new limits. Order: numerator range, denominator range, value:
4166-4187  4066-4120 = 0.94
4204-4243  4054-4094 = 1.02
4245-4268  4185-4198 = 1.09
